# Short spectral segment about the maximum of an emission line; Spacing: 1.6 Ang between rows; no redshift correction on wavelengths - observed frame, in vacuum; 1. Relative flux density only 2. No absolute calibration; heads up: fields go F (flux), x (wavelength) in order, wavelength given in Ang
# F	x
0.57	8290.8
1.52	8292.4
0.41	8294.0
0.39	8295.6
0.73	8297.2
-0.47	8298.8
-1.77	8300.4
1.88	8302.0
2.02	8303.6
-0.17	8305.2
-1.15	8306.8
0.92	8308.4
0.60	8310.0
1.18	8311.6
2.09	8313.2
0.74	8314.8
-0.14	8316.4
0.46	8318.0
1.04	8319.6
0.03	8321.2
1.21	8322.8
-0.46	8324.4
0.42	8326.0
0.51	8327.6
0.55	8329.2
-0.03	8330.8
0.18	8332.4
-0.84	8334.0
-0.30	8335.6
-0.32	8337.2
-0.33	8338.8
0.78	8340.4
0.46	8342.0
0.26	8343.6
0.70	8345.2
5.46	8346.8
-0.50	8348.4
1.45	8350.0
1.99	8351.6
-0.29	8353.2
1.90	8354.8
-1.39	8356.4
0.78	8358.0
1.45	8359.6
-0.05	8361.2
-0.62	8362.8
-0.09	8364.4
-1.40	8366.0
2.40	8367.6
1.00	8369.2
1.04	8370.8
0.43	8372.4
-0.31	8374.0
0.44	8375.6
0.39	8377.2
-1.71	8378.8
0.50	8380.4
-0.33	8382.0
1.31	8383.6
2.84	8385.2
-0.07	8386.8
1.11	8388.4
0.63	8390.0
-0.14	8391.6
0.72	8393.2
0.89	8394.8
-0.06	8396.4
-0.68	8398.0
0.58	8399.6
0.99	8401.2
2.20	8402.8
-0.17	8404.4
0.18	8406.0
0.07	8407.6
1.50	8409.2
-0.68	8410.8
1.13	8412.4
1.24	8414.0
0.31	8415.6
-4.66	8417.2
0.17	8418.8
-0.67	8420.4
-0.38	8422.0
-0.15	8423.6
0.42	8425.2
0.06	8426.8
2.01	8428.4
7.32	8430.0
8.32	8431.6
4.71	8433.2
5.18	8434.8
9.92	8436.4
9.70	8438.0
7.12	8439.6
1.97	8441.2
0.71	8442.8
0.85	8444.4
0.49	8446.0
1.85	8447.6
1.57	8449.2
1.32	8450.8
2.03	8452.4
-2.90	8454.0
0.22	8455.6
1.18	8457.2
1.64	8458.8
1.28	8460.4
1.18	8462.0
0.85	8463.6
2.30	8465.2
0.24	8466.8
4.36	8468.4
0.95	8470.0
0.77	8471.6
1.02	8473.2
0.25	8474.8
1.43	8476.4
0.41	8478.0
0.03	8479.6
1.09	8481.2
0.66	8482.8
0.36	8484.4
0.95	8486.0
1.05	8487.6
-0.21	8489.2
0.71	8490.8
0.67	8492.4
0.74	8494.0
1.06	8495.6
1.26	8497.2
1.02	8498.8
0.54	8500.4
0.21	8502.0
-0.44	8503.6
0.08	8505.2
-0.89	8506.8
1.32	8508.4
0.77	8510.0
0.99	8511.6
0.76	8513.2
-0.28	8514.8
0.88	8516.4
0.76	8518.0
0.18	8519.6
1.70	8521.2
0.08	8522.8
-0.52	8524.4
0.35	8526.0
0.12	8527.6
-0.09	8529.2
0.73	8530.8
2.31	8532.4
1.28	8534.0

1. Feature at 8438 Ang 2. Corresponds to [O II]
